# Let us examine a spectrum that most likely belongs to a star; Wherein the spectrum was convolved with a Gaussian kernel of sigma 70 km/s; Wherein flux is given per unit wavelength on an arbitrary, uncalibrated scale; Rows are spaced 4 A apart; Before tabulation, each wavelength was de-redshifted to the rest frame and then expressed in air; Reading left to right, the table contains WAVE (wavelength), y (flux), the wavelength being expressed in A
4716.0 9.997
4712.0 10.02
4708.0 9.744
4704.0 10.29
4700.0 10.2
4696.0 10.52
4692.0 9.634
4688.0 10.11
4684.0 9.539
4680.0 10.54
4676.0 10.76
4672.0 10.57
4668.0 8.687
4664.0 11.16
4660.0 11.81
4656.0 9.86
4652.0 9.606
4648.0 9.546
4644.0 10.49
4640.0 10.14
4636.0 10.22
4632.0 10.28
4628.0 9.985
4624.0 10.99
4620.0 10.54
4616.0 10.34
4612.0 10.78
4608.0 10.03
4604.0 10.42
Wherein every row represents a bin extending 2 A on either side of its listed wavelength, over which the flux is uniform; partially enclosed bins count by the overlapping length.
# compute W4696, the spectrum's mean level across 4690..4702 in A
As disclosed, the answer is 10.1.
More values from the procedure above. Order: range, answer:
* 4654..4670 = 10.4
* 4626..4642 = 10.2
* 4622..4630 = 10.5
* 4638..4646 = 10.3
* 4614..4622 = 10.4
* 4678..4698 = 10.1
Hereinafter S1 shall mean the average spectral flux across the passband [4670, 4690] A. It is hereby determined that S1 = 10.3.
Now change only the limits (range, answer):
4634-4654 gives 10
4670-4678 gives 10.7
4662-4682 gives 10.3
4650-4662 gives 10.4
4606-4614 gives 10.4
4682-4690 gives 9.82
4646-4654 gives 9.58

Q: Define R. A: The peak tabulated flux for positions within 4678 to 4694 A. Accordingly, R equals 10.54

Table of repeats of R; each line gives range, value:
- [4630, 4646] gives 10.49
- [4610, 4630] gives 10.99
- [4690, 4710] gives 10.52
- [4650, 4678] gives 11.81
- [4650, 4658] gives 9.86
